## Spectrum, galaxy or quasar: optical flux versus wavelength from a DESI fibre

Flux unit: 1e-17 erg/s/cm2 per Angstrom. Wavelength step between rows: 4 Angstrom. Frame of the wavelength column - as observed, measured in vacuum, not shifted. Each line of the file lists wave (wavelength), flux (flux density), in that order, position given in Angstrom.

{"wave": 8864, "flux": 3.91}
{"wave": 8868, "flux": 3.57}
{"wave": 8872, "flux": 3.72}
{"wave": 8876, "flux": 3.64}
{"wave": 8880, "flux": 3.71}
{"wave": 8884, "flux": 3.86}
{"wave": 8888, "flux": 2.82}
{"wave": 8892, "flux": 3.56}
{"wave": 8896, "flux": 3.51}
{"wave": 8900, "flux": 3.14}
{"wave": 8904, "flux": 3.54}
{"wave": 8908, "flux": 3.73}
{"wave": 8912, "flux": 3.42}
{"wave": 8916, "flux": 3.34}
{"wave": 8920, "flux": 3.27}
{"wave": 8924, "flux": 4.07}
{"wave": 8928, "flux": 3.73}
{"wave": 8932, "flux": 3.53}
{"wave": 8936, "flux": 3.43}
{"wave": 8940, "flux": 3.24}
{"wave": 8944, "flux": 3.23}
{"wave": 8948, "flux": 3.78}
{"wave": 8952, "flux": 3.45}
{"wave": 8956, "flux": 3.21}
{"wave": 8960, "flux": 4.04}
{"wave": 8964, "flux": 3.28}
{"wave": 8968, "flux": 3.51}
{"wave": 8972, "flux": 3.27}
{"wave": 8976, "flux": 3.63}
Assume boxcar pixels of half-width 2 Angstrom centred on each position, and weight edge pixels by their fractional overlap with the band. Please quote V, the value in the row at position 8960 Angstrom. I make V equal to 4.04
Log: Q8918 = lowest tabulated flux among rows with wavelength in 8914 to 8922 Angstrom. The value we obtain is 3.27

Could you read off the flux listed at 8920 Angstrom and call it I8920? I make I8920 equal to 3.27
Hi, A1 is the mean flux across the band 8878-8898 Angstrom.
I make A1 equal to 3.49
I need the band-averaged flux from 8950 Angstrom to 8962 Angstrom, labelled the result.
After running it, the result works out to 3.57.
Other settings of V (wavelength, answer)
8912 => 3.42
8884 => 3.86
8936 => 3.43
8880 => 3.71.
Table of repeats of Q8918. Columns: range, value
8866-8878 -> 3.57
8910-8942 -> 3.24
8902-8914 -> 3.42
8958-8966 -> 3.28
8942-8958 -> 3.21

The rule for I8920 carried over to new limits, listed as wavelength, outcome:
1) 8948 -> 3.78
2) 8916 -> 3.34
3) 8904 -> 3.54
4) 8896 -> 3.51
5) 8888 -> 2.82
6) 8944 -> 3.23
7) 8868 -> 3.57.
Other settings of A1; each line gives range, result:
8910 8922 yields 3.34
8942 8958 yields 3.42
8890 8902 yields 3.4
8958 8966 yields 3.66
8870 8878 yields 3.68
